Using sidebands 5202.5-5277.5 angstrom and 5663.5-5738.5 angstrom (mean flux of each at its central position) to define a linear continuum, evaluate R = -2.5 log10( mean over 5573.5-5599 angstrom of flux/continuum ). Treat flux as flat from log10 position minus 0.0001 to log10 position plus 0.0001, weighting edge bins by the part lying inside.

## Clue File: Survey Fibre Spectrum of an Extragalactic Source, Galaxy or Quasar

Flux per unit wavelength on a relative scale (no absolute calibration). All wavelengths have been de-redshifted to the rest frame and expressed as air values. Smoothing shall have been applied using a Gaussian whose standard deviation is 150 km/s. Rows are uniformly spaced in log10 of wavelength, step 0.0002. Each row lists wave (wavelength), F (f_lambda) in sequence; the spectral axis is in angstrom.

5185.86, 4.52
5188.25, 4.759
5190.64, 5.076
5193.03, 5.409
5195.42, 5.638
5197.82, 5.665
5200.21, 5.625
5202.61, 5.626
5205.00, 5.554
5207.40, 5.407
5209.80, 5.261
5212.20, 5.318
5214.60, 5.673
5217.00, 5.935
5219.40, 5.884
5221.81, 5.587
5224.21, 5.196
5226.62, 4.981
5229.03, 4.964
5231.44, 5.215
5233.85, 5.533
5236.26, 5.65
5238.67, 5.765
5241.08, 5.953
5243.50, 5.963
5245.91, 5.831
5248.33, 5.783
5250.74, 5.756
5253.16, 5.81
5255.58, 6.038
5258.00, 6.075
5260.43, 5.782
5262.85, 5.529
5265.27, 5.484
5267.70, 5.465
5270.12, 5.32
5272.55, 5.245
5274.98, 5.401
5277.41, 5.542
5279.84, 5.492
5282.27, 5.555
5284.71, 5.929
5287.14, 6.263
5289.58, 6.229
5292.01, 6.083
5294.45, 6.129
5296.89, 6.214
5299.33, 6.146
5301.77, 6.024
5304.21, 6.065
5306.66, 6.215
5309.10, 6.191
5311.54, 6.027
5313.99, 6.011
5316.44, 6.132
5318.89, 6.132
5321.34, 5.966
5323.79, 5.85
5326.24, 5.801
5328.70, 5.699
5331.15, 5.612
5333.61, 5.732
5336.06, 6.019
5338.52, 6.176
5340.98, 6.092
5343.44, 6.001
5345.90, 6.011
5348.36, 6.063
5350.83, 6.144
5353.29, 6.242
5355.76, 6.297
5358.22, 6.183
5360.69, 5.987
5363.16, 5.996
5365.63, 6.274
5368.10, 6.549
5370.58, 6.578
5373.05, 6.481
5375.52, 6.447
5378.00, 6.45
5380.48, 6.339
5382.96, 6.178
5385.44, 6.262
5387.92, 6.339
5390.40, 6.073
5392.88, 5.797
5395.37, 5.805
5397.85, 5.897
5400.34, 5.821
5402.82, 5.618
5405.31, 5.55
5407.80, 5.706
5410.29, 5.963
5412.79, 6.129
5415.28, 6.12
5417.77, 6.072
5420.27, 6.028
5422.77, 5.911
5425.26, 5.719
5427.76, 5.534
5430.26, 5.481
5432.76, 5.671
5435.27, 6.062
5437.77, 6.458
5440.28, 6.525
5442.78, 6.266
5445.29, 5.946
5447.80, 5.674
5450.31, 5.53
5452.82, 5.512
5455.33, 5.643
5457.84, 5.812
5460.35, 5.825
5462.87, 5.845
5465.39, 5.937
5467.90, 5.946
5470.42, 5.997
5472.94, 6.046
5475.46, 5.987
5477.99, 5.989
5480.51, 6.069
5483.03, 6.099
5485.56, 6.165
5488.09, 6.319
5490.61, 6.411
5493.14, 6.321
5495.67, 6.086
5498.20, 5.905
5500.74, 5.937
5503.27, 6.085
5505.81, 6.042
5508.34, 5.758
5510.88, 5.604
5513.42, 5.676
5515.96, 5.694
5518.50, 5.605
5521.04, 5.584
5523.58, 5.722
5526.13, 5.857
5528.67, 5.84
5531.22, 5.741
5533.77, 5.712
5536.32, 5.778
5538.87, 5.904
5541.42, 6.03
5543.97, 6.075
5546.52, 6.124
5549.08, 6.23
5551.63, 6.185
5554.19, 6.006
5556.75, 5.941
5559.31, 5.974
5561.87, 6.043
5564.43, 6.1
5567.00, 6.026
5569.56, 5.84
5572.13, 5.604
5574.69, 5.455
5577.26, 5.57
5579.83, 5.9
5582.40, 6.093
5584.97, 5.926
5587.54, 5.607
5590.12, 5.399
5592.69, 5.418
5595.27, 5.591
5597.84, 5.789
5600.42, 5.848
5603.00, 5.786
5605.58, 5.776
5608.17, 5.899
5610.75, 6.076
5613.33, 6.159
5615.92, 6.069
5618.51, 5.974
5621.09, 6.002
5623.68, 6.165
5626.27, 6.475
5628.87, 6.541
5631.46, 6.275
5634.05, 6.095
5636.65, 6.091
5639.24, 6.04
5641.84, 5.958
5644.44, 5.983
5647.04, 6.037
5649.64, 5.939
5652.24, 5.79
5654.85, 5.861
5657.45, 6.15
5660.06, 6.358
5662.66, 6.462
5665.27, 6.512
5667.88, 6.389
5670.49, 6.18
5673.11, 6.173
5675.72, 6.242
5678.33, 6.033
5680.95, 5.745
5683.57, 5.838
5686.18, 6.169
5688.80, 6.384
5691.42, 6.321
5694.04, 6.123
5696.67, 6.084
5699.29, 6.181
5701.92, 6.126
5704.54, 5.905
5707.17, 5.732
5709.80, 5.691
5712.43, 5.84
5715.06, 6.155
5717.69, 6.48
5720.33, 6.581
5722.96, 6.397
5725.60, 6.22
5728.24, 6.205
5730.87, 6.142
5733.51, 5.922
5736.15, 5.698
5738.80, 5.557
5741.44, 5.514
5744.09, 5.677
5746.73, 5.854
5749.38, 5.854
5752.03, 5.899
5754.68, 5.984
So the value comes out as 0.06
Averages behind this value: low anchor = 5.58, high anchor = 6.12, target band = 5.68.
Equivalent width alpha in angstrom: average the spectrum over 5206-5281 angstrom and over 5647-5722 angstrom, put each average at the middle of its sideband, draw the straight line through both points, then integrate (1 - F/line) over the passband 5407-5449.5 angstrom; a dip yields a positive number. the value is -1.10 angstrom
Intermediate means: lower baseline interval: 5.58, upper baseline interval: 6.12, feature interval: 5.95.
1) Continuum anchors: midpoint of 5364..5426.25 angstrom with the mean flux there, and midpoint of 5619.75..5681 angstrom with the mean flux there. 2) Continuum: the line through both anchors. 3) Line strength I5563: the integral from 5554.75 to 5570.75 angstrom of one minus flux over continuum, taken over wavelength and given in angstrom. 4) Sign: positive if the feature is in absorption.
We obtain 0.4 angstrom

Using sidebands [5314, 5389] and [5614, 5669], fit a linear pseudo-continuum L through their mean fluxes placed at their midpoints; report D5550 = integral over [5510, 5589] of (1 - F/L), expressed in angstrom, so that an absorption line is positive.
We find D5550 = 3.7 angstrom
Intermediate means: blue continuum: 6.13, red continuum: 6.15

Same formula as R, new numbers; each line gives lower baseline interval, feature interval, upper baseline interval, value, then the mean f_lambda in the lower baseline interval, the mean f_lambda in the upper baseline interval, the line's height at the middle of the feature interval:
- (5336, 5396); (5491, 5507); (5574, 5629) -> -0.011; 6.2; 5.88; 6.02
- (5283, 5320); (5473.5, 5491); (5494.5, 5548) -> -0.043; 6.11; 5.85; 5.89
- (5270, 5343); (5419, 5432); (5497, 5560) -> 0.031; 5.92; 5.88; 5.9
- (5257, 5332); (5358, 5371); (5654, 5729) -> -0.059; 5.86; 6.16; 5.91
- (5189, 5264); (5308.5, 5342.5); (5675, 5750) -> -0.052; 5.59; 6.02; 5.68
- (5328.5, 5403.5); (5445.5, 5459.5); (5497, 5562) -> 0.061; 6.11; 5.88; 5.99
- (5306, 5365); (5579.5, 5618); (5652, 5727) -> 0.053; 6.03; 6.15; 6.12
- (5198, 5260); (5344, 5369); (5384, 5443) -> -0.058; 5.62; 5.95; 5.84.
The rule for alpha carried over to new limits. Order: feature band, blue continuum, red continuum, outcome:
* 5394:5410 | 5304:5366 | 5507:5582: 0.6 angstrom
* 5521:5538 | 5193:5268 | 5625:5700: 0.6 angstrom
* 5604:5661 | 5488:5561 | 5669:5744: -0.7 angstrom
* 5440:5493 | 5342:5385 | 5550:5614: 0.7 angstrom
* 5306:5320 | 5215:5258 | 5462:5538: -0.9 angstrom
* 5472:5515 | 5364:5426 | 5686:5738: 0.5 angstrom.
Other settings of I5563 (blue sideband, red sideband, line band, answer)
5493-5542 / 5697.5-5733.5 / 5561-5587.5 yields 0.3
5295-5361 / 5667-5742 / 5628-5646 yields -0.2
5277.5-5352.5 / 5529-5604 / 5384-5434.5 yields 0.5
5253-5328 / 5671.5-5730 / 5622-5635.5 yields -0.5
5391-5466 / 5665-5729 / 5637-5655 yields 0.4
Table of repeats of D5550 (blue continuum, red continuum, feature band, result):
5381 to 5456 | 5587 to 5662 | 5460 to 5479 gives -0.1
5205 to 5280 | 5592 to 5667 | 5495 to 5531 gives 0.6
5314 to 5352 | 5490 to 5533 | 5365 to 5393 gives -1.9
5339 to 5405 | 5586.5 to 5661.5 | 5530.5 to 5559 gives 0.2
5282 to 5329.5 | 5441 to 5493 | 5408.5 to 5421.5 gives -0.1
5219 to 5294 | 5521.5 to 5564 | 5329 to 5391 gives -4.5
